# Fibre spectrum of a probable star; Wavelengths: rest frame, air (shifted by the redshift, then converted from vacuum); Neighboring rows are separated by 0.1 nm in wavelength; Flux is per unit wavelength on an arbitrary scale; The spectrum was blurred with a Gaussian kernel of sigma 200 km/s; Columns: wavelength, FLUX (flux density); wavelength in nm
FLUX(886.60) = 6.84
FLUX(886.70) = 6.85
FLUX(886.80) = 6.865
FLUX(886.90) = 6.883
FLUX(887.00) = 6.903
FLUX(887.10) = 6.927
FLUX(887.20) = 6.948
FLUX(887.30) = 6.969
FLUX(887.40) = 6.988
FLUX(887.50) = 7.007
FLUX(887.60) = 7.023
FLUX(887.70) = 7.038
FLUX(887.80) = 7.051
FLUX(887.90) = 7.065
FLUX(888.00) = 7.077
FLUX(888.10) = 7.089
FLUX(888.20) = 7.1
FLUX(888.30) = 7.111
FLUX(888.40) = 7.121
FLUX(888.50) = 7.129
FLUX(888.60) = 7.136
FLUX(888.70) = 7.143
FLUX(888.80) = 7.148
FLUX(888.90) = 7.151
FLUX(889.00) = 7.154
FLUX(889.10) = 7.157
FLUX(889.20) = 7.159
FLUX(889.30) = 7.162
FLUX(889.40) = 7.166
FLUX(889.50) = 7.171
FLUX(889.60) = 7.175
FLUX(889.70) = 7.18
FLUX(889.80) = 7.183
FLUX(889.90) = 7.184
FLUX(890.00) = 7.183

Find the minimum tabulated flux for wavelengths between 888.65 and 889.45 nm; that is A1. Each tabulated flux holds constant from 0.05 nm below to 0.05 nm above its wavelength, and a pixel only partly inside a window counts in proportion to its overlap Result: 7.143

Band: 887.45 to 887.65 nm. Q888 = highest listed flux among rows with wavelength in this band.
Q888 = 7.023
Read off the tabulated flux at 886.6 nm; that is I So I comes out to 6.84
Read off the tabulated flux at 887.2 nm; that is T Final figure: 6.948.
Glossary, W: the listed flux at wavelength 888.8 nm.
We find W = 7.148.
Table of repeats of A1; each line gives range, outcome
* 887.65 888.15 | 7.038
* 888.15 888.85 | 7.1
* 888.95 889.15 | 7.154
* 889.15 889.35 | 7.159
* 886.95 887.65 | 6.903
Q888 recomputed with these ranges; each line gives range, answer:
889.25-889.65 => 7.175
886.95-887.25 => 6.948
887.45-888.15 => 7.089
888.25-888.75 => 7.143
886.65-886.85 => 6.865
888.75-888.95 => 7.151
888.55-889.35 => 7.162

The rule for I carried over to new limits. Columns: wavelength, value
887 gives 6.903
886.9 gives 6.883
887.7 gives 7.038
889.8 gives 7.183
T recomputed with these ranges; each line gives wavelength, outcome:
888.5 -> 7.129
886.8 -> 6.865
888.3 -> 7.111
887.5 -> 7.007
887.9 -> 7.065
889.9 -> 7.184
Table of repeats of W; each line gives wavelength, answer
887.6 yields 7.023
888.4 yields 7.121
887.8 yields 7.051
